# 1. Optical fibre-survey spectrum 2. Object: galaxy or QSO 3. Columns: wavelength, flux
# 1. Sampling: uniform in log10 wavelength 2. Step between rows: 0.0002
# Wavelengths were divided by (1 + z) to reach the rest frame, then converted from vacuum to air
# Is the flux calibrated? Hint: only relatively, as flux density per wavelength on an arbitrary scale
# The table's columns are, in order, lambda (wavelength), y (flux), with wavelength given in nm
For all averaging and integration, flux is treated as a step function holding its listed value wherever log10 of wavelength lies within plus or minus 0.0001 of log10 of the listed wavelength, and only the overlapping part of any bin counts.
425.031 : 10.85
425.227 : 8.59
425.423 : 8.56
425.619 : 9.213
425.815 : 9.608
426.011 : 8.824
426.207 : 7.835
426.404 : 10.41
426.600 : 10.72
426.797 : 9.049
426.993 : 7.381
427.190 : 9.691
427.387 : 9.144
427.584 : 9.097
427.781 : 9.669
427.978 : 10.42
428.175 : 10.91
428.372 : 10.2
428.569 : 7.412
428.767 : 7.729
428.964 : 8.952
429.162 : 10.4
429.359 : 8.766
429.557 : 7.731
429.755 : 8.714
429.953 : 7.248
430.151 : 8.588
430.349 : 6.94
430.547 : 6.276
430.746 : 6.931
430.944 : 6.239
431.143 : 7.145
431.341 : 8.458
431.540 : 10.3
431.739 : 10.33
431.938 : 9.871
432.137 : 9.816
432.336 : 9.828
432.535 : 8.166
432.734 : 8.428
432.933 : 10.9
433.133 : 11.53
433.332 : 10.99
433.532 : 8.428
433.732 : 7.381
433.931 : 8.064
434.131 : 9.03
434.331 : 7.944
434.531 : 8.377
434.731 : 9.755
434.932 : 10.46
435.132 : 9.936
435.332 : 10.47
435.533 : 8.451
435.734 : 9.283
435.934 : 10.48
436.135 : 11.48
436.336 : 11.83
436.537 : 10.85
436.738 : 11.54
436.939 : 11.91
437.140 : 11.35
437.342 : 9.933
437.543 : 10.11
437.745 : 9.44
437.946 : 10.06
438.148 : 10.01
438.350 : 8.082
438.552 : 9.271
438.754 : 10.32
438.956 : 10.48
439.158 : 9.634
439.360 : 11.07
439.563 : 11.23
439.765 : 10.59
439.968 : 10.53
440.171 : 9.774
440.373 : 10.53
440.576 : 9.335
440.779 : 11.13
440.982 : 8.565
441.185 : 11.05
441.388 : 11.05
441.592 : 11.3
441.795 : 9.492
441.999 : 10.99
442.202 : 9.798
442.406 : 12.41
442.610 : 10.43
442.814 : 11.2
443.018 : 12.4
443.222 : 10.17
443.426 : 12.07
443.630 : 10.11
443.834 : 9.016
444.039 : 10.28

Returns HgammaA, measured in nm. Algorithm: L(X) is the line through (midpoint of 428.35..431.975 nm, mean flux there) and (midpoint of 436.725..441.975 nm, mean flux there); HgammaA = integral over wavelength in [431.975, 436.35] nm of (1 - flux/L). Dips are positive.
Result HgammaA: -0.20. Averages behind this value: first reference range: 8.26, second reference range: 10.3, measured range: 9.55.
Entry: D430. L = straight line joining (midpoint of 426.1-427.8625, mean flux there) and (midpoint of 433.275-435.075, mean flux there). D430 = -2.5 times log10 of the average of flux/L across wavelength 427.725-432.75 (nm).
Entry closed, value 0.050 mag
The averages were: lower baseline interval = 9.21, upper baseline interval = 8.91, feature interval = 8.67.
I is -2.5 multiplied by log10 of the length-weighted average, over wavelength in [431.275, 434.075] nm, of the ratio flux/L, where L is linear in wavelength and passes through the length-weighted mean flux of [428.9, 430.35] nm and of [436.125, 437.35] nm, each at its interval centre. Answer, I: 0.03 mag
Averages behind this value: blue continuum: 8.5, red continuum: 11.4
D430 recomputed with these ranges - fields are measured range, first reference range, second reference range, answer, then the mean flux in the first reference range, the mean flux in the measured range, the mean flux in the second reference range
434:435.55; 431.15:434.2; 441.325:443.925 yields 0.041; 9.37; 9.32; 10.8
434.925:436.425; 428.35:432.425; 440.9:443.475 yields -0.084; 8.43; 10.3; 10.8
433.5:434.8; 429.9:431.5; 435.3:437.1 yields 0.131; 7.34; 8.4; 10.7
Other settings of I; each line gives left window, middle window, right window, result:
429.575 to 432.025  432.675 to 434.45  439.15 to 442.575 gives -0.057 mag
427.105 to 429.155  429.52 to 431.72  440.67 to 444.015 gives 0.228 mag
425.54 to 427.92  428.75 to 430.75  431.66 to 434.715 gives 0.147 mag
